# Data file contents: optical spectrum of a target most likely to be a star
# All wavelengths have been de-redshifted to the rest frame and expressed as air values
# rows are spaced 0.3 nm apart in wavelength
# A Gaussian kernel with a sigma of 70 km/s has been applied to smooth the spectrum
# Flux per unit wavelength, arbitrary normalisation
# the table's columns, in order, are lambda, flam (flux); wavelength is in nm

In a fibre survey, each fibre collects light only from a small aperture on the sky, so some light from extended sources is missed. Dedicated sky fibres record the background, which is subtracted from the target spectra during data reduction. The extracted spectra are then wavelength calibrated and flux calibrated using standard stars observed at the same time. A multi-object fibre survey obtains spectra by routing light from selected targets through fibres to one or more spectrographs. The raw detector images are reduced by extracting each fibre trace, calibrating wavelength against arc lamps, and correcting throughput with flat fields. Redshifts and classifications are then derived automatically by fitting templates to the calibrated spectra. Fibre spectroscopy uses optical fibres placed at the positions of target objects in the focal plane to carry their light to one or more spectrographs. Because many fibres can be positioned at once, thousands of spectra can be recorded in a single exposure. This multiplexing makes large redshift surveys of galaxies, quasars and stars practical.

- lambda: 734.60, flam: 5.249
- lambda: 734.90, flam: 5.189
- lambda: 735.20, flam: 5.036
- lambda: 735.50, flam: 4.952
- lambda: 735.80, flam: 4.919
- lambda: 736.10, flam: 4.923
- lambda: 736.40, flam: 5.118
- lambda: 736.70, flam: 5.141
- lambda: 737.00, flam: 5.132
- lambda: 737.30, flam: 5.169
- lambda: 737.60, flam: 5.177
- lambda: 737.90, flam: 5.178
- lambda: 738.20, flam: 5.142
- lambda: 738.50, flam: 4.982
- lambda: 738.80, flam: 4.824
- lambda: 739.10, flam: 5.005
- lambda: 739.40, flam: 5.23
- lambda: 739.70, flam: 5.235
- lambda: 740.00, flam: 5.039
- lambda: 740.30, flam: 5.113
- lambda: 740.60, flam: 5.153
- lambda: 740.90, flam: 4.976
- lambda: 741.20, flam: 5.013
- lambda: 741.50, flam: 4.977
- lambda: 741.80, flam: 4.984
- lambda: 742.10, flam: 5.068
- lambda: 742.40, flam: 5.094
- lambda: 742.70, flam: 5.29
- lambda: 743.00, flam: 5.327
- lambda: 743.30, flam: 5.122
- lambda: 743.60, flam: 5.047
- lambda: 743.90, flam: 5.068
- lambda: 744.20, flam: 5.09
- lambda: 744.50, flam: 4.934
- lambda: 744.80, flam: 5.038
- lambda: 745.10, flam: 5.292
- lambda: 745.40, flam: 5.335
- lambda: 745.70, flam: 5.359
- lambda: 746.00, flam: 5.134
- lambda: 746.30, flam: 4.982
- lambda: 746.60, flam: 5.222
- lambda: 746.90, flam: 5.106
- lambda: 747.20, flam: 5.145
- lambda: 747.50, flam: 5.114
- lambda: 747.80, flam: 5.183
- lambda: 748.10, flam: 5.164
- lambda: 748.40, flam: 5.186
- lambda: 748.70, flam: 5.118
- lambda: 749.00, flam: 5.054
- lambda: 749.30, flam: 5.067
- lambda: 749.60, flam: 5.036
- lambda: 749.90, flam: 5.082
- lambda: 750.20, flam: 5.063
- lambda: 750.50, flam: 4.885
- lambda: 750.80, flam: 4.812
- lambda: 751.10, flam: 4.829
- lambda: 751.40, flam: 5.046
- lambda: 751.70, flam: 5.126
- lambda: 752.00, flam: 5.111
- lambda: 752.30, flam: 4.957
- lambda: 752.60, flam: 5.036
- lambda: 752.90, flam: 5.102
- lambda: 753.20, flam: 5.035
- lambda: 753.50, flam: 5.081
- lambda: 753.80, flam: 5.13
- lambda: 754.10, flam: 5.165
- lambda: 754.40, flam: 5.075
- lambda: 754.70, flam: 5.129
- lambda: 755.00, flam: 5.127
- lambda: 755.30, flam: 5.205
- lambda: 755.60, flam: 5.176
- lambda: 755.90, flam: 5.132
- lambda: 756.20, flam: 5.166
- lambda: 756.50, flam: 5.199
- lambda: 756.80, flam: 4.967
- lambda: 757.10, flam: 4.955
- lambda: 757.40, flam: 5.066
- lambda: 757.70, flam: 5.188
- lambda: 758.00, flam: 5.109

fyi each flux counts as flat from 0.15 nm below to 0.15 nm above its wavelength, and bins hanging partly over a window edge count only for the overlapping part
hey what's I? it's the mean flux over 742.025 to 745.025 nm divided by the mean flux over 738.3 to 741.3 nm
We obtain 1.01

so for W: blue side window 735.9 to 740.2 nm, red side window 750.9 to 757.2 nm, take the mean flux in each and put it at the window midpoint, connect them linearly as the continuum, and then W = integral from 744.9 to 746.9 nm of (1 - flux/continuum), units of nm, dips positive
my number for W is -0.05 nm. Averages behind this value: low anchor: 5.09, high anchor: 5.08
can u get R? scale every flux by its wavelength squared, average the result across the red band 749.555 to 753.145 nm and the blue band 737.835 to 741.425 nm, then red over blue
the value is 1.02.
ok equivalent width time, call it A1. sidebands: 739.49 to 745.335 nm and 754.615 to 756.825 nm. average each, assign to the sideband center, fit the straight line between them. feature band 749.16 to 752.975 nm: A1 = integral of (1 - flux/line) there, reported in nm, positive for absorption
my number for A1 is 0.091 nm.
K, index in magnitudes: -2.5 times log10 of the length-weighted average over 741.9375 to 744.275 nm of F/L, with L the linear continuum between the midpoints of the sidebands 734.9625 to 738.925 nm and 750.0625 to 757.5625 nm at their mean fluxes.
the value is -0.02 mag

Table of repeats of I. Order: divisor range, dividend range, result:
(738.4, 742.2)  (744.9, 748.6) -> 1.03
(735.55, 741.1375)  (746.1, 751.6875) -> 1.00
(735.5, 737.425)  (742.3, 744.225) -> 1.02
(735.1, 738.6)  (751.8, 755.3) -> 1.00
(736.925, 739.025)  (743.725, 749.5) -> 1.01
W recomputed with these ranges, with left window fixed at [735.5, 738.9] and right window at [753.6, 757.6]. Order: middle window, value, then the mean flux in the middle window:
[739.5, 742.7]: 0.00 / 5.08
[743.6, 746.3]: -0.03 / 5.14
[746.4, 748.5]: -0.03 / 5.16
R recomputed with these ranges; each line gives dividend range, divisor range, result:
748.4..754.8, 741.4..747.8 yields 1.00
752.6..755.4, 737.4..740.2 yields 1.05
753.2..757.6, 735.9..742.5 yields 1.05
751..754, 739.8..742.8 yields 1.03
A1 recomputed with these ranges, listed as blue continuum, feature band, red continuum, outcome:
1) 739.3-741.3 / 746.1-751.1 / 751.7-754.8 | 0.022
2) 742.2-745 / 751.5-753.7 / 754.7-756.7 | 0.035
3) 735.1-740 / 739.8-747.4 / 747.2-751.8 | -0.082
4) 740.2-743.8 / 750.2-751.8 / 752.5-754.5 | 0.046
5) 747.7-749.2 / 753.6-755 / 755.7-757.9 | -0.004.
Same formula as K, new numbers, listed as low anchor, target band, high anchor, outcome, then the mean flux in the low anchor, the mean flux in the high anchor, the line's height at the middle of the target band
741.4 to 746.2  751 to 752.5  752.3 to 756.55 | 0.02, 5.13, 5.12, 5.12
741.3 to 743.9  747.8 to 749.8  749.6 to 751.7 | -0.02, 5.11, 4.97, 5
